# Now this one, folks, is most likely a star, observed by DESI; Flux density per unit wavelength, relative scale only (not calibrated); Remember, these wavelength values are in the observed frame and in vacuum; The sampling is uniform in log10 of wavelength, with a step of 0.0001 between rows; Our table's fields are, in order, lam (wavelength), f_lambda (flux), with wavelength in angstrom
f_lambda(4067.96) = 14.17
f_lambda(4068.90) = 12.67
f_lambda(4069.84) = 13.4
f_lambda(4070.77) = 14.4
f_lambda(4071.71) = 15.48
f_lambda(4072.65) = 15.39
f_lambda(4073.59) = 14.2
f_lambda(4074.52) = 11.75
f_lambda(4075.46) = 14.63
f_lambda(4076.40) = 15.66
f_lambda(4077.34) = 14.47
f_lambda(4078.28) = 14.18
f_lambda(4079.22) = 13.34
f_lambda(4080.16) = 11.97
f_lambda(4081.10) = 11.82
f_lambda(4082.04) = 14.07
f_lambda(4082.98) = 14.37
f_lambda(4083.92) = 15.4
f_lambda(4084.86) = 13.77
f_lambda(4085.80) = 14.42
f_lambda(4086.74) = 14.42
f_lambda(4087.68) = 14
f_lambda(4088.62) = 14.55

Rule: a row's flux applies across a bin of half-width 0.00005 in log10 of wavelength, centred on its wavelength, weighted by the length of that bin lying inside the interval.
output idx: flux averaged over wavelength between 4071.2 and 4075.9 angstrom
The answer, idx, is 14.3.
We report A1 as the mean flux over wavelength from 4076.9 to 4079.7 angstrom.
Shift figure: 14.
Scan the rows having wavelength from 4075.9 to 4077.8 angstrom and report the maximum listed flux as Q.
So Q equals 15.66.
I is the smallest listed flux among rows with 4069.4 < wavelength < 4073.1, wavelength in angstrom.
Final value 13.4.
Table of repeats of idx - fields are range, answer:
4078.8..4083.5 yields 13.1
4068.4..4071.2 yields 13.5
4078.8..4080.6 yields 12.6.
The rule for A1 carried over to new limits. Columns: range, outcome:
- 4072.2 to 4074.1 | 14.8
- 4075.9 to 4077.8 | 15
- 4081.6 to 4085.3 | 14.4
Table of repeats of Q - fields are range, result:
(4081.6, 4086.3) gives 15.4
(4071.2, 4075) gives 15.48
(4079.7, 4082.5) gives 14.07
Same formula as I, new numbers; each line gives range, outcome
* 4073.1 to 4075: 11.75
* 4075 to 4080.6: 11.97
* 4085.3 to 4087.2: 14.42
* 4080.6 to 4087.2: 11.82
